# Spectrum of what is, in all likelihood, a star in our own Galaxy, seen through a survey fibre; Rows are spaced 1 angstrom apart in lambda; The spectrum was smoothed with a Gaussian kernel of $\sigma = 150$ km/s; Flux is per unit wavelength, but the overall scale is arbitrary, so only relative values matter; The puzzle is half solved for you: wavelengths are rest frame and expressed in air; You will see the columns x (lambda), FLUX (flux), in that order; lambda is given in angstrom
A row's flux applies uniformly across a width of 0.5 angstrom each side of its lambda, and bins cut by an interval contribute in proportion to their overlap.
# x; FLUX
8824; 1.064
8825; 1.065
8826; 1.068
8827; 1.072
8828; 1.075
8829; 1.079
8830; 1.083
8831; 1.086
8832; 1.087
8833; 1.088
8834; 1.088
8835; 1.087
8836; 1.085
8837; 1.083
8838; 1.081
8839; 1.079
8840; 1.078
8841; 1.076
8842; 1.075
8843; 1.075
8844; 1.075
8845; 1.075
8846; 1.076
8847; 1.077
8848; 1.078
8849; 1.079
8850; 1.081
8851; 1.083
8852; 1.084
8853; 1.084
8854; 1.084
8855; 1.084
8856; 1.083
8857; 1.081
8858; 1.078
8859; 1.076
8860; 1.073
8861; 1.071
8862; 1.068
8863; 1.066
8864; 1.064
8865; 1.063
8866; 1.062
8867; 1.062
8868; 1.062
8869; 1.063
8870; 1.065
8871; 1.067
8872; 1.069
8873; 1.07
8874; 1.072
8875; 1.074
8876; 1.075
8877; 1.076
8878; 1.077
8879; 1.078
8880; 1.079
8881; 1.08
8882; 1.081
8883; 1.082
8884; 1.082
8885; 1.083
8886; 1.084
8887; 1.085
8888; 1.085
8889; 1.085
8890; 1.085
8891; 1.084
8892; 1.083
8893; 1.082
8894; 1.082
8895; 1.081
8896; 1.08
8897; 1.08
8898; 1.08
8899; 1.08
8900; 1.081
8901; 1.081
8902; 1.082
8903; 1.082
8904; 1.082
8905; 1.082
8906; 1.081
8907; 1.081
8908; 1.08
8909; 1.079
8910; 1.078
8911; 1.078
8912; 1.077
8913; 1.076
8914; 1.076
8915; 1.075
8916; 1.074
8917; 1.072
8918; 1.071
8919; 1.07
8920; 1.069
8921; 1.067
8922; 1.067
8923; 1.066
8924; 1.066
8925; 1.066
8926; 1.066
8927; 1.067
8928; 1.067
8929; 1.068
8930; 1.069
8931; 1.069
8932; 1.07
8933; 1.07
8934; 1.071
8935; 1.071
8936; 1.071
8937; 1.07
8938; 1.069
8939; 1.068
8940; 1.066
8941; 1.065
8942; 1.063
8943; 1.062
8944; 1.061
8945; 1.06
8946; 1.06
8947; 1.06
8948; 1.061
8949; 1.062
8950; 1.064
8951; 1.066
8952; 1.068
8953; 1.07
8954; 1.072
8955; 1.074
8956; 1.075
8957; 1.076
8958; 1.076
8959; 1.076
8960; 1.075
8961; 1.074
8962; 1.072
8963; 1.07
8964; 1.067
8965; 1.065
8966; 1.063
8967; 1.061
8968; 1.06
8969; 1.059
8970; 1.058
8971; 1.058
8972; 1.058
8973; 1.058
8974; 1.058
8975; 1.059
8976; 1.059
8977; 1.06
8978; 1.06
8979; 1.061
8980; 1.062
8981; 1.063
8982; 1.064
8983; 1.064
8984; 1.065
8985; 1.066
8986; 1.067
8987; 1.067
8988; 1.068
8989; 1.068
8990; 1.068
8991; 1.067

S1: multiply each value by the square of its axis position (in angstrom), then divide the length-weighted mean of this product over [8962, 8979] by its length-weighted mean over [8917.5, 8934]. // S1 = 1.00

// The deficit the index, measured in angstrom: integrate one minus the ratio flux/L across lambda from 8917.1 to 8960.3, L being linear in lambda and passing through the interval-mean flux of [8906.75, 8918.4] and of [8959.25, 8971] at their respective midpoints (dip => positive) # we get 0.1 angstrom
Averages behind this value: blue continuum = 1.08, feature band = 1.07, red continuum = 1.07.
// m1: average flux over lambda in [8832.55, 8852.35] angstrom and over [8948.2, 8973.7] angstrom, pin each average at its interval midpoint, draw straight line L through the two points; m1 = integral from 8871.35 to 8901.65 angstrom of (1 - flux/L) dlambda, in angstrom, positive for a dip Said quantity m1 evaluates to -0.1 angstrom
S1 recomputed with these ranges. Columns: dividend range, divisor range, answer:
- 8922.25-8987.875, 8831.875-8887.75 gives 1.01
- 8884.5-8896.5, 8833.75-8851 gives 1.01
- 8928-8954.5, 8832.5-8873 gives 1.01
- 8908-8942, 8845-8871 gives 1.01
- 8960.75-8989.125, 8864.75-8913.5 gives 1.01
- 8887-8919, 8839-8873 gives 1.02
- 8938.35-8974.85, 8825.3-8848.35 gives 1.01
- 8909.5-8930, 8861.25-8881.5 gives 1.01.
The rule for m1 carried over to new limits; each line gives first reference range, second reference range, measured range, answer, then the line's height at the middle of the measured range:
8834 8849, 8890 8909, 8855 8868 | 0.11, 1.08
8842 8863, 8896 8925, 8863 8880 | 0.13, 1.08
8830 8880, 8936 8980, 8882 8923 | -0.30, 1.07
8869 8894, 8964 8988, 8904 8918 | -0.06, 1.07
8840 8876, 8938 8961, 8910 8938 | -0.03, 1.07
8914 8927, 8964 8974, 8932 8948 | 0.00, 1.07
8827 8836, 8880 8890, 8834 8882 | 0.35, 1.08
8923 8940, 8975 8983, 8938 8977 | -0.02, 1.06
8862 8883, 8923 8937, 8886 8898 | -0.15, 1.07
